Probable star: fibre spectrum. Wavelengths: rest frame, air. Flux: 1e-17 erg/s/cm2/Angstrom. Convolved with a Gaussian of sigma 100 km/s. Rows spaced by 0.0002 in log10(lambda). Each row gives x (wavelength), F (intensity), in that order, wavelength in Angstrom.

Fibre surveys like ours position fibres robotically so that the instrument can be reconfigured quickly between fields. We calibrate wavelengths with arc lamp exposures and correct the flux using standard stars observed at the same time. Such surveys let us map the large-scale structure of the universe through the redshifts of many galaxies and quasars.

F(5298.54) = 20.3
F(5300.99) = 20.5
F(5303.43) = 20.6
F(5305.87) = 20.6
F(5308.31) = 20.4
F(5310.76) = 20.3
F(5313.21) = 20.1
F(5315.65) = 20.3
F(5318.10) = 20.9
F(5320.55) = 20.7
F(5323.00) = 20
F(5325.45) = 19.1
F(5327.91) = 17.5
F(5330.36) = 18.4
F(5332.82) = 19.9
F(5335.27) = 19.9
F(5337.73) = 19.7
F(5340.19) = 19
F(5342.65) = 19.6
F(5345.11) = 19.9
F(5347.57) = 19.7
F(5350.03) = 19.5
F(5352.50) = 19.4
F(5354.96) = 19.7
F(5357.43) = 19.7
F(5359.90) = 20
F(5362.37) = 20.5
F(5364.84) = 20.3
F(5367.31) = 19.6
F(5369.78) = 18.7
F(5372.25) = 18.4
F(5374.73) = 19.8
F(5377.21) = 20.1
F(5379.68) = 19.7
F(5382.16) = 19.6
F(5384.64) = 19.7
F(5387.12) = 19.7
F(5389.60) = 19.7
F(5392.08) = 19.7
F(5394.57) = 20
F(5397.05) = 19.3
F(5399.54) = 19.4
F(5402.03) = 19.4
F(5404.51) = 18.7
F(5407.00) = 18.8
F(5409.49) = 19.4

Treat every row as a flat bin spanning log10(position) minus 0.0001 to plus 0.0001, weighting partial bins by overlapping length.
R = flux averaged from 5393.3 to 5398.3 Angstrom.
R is 19.6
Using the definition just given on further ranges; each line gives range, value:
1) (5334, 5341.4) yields 19.5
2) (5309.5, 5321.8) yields 20.5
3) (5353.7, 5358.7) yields 19.7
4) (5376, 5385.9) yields 19.8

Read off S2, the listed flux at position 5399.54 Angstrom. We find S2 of 19.4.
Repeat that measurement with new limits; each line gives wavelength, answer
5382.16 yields 19.6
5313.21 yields 20.1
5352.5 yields 19.4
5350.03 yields 19.5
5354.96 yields 19.7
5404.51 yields 18.7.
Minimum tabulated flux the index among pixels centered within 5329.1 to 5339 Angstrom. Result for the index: 18.4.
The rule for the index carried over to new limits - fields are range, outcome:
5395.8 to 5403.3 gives 19.3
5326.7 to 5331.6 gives 17.5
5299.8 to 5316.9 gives 20.1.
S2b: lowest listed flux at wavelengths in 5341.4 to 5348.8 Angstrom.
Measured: 19.6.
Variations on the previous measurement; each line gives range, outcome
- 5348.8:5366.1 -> 19.4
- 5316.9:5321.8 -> 20.7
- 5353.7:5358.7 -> 19.7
